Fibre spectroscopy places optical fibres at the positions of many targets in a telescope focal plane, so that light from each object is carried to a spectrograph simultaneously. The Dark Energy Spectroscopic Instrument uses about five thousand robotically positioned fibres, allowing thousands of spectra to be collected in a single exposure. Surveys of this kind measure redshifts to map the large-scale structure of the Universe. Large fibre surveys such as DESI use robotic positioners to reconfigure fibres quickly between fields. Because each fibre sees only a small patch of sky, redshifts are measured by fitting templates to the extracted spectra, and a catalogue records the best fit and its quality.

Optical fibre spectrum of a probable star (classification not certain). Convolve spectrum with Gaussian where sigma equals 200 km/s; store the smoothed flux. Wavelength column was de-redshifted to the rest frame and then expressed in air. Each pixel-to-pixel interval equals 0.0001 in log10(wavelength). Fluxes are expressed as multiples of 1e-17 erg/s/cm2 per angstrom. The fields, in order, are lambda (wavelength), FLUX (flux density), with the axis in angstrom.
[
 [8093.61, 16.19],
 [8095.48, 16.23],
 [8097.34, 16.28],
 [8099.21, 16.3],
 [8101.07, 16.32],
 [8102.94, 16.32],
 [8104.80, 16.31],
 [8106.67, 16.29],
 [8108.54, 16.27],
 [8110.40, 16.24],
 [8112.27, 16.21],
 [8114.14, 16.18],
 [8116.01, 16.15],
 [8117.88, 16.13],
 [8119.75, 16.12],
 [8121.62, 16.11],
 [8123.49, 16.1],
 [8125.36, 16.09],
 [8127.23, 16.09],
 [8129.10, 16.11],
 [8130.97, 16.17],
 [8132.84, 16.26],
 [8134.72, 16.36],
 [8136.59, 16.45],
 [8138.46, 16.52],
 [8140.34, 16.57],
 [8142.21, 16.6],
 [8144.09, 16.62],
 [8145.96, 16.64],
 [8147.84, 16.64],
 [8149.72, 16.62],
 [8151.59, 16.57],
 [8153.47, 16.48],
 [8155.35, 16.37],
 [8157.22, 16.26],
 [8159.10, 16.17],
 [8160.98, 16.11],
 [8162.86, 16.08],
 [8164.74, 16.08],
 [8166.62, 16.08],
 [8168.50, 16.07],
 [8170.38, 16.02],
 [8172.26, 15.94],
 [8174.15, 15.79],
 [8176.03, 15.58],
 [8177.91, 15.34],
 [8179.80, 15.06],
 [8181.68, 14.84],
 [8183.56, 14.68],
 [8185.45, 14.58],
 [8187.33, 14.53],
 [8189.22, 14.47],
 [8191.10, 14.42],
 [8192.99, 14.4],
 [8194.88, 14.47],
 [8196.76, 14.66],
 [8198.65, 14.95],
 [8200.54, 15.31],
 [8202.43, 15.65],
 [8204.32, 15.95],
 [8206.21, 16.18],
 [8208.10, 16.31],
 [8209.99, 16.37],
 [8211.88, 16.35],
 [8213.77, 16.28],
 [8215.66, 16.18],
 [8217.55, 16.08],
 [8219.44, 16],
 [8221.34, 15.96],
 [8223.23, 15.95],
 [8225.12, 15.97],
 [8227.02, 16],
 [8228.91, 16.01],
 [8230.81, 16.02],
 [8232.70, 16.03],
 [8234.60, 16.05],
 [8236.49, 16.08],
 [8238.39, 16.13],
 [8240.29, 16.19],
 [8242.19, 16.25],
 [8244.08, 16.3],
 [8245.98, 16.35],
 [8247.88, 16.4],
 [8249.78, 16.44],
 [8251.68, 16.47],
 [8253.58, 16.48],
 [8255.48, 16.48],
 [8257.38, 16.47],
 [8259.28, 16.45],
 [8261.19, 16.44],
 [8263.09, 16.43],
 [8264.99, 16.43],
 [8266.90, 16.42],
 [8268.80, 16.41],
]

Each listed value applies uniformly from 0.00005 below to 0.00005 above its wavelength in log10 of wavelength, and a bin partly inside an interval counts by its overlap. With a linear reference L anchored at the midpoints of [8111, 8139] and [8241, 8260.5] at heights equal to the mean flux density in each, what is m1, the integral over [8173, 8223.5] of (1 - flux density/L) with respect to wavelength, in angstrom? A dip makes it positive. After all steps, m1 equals 2.8 angstrom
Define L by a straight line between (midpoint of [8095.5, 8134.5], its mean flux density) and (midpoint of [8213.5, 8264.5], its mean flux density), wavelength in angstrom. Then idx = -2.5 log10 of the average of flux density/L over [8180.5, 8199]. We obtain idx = 0.11 mag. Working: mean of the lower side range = 16.2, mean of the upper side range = 16.2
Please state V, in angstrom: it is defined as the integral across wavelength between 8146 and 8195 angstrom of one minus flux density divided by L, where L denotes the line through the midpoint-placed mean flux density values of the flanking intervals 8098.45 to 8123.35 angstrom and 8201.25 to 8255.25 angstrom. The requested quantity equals 1.7 angstrom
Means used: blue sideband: 16.2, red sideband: 16.2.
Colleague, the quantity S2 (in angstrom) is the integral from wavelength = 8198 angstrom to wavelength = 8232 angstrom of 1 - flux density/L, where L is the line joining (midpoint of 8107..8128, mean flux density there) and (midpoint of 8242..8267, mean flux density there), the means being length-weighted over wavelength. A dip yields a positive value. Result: 0.8 angstrom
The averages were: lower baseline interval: 16.2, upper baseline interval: 16.4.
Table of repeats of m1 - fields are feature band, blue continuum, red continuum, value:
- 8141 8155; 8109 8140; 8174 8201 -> -0.8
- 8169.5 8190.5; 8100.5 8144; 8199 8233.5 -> 1.3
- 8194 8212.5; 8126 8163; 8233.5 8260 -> 0.8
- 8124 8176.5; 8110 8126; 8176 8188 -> -2.5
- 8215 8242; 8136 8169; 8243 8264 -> 0.6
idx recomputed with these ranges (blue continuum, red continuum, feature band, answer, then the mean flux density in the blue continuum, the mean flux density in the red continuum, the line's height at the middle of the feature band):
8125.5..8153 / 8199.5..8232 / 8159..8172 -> 0.01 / 16.4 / 16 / 16.3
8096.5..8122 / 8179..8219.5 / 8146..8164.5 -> -0.04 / 16.2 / 15.3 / 15.8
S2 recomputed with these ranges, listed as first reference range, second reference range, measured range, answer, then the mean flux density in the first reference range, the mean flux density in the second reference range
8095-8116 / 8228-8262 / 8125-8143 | -0.07 angstrom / 16.3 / 16.3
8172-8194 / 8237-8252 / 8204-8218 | -0.61 angstrom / 14.9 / 16.3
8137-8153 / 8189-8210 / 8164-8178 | 0.05 angstrom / 16.6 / 15.2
